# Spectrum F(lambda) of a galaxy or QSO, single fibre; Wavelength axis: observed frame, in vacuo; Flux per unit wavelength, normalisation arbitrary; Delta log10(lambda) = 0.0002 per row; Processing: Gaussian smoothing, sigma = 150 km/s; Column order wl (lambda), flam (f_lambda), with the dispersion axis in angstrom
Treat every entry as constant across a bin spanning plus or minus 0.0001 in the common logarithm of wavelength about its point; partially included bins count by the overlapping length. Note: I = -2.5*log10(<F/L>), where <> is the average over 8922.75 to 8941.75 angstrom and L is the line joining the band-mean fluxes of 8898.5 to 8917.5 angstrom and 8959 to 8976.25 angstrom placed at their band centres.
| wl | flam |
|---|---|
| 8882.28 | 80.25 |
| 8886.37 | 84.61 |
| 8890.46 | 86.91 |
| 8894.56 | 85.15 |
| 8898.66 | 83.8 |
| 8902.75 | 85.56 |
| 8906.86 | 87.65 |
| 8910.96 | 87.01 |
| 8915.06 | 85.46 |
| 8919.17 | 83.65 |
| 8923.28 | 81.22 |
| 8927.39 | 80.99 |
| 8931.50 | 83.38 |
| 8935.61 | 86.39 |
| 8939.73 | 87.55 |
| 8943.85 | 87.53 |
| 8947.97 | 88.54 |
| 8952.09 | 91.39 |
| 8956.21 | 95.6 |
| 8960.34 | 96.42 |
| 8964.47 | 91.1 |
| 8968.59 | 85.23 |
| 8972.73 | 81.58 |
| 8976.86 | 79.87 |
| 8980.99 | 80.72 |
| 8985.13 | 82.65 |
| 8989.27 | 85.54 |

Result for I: 0.03 mag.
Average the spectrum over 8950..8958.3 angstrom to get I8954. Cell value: 93.5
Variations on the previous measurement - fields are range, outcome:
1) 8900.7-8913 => 86.8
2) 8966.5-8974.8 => 83.5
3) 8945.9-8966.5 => 92.6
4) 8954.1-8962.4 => 96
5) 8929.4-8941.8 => 85.8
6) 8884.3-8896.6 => 85.5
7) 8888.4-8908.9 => 85.8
